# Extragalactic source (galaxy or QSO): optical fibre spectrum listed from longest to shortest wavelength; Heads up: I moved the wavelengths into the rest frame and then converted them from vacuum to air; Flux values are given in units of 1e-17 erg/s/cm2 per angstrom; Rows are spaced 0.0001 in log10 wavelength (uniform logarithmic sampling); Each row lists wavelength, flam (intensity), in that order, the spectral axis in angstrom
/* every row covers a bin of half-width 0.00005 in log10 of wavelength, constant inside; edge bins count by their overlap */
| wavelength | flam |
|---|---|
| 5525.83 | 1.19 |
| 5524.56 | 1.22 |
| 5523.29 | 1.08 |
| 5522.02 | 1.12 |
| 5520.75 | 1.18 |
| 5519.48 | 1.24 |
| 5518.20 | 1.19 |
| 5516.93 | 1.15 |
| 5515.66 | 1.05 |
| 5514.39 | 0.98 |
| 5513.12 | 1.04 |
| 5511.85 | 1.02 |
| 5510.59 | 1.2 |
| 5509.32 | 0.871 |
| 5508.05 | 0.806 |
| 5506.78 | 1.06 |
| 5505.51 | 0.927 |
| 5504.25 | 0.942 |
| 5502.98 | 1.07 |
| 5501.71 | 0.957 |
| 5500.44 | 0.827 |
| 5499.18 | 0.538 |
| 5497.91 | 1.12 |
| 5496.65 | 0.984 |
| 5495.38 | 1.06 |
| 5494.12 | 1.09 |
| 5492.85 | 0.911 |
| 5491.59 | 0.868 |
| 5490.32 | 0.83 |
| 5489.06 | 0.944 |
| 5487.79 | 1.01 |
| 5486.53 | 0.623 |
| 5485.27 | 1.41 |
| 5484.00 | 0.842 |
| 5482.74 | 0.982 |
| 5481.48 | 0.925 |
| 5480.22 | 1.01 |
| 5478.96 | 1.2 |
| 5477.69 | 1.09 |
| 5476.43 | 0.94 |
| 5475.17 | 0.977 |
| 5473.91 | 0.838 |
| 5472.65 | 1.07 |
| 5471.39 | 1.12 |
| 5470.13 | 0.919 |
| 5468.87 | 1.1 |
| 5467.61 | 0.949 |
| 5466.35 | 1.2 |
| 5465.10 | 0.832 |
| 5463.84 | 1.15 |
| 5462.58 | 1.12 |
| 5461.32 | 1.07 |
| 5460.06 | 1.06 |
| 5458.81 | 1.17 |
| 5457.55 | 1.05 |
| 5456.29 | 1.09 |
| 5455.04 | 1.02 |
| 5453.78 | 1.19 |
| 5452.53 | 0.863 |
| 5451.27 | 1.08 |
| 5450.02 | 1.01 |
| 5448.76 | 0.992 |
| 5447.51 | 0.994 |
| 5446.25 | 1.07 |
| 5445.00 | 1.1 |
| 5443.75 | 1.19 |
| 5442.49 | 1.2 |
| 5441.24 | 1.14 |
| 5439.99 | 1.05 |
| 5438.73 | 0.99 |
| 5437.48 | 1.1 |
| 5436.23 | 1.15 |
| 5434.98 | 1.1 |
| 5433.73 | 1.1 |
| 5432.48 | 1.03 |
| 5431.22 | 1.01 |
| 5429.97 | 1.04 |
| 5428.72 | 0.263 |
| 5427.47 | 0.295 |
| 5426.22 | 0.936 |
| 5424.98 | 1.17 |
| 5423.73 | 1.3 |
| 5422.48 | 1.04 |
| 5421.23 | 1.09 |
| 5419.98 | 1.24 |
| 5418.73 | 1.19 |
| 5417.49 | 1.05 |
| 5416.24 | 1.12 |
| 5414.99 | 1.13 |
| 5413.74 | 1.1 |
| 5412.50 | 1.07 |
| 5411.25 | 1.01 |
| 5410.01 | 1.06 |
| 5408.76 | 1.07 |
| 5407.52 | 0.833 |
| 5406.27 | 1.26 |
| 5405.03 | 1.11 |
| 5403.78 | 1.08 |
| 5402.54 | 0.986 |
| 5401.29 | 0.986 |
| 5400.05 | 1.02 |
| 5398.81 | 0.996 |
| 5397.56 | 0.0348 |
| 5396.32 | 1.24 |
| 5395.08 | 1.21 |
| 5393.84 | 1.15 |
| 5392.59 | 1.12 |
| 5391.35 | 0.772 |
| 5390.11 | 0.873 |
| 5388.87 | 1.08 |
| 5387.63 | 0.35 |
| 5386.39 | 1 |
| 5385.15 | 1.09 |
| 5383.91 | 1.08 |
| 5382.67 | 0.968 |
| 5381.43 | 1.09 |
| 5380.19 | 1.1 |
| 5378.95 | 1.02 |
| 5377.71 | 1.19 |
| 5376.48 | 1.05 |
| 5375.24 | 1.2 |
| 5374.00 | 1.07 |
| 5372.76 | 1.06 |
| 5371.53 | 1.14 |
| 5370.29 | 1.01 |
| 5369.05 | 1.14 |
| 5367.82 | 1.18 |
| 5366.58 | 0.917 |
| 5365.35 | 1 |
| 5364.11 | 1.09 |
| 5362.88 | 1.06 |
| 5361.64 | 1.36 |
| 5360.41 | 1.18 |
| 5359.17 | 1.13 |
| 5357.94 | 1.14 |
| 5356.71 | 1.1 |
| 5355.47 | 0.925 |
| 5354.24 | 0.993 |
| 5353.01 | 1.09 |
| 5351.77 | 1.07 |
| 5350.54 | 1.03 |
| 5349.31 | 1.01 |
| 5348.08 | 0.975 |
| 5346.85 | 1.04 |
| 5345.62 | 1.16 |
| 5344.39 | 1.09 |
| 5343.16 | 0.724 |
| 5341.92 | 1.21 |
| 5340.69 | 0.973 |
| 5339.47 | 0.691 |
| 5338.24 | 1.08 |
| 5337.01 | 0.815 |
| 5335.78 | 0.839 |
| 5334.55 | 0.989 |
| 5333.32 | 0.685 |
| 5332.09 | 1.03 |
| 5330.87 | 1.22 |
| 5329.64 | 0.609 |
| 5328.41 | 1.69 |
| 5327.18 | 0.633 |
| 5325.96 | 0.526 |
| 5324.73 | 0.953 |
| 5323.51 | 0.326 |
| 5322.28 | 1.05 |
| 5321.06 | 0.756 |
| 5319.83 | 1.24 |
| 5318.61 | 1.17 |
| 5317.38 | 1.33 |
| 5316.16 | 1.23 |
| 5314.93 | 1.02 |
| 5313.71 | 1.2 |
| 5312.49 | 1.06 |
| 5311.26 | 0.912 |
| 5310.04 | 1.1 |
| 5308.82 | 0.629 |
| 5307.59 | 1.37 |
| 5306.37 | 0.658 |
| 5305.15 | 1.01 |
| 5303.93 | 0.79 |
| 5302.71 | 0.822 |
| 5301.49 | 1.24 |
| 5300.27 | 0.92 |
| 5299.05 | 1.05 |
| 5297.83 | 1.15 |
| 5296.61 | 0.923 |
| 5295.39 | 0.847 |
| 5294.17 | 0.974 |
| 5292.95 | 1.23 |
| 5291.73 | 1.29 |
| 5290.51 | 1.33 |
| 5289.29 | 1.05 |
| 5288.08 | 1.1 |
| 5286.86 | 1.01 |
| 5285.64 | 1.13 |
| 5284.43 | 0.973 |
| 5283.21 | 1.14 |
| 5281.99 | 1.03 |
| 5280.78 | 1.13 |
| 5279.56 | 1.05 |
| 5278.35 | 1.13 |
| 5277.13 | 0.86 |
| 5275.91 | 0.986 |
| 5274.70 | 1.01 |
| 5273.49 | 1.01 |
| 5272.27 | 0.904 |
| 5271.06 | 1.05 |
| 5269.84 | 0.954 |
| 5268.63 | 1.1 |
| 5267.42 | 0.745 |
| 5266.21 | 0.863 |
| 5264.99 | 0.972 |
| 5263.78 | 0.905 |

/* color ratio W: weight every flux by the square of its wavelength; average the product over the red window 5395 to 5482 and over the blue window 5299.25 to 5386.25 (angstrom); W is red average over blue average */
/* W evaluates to 1.05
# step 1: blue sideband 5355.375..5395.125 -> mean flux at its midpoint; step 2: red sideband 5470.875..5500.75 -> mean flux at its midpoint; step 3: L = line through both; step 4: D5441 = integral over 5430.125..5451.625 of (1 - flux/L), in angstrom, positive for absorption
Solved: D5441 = -1.6 angstrom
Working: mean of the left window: 1.06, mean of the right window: 0.968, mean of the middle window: 1.08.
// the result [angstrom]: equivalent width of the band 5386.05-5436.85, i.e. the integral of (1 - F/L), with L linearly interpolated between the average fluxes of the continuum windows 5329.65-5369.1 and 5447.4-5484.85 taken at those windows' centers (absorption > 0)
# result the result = 1.7 angstrom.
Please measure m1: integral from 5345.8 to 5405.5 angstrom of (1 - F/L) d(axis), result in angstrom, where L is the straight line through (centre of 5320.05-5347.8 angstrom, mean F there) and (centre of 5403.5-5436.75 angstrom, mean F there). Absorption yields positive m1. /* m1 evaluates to -3.7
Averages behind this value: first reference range 0.919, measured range 1.03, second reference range 1.03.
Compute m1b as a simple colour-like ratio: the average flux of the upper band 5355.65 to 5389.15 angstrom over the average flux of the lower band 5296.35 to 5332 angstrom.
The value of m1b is 1.1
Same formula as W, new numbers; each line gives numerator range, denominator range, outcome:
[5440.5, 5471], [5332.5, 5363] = 1.09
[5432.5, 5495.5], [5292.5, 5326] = 1.11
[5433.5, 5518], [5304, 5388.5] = 1.06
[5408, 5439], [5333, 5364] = 1.03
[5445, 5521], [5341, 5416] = 1.02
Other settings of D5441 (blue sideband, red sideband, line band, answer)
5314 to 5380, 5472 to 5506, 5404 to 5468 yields -4.1 angstrom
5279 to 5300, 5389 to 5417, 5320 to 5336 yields 2.7 angstrom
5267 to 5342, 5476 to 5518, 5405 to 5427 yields -2.3 angstrom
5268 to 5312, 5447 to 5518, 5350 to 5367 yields -1.1 angstrom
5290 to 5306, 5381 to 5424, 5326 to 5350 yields 1.6 angstrom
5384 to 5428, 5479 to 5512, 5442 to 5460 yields -1.7 angstrom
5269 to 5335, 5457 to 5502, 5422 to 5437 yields 0.7 angstrom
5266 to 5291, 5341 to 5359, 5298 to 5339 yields 2.6 angstrom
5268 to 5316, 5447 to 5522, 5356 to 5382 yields -2.1 angstrom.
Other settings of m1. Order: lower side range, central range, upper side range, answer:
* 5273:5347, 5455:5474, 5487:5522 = -1.09 angstrom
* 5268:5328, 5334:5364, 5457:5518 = -0.68 angstrom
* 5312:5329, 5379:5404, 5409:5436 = 1.38 angstrom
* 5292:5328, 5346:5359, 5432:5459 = -0.45 angstrom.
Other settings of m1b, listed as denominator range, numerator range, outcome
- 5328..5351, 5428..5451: 1.04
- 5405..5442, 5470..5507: 0.94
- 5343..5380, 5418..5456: 0.96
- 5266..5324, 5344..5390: 1.04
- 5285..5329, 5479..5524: 0.98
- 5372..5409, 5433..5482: 1.05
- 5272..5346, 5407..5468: 1.04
